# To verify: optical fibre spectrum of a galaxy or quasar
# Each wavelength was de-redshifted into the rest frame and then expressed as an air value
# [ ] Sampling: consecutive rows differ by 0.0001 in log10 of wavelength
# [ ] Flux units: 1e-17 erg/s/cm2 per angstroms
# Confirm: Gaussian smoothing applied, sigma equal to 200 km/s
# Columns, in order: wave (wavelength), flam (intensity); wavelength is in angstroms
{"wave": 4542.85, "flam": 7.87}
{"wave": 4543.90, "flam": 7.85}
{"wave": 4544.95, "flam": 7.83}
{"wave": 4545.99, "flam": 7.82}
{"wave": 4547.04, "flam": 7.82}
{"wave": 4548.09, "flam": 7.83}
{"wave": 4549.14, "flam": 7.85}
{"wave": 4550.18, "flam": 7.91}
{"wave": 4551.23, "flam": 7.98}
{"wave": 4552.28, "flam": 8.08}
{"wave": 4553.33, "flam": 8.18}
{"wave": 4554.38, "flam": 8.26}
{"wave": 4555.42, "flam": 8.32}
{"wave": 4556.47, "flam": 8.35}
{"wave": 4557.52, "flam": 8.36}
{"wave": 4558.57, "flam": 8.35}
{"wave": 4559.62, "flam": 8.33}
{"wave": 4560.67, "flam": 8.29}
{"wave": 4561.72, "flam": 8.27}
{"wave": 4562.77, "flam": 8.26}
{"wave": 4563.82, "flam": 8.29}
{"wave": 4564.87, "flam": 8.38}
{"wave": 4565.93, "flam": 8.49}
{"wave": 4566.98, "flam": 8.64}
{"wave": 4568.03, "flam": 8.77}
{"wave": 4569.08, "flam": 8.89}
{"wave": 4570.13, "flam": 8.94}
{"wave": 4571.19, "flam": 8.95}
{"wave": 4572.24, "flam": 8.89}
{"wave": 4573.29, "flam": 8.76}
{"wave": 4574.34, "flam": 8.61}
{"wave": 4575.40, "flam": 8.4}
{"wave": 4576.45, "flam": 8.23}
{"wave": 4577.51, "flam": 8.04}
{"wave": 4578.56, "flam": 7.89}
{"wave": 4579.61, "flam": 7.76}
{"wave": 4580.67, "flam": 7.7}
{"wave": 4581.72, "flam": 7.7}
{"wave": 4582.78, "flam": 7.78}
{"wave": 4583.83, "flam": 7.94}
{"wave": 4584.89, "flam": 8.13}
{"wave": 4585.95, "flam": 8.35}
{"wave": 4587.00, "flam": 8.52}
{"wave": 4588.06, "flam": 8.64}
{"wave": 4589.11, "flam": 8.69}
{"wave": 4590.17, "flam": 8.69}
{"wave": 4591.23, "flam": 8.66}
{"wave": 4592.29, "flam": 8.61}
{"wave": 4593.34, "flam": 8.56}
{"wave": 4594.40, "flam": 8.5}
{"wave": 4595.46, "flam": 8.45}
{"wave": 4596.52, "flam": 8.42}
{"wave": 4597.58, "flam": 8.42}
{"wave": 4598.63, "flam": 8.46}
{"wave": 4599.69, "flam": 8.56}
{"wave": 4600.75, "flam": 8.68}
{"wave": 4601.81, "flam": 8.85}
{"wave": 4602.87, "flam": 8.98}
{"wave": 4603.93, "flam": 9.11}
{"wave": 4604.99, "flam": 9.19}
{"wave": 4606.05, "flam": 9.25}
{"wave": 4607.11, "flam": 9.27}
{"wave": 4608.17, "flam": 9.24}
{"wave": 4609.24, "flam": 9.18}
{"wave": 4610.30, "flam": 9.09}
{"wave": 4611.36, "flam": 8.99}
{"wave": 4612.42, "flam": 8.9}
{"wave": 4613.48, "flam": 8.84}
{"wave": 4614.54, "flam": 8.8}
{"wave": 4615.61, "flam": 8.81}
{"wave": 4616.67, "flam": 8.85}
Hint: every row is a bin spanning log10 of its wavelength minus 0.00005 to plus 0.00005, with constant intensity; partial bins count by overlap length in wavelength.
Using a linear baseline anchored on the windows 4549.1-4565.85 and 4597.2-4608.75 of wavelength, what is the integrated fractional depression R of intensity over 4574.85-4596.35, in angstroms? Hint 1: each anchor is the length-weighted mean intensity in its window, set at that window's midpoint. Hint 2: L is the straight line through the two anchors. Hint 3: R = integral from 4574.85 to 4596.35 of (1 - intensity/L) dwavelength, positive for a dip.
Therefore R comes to 1.0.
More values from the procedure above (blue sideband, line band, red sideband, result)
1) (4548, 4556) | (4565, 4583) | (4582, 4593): -0.3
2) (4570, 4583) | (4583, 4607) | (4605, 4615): 0.3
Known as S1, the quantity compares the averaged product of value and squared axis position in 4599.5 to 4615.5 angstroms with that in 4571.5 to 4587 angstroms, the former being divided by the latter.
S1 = 1.1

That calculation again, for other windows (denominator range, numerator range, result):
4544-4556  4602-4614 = 1.17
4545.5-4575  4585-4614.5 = 1.07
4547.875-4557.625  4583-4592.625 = 1.06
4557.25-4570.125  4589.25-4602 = 1.03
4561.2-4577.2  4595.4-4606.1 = 1.04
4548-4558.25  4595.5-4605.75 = 1.10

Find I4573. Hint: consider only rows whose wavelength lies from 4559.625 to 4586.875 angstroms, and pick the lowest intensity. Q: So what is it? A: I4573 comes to 7.7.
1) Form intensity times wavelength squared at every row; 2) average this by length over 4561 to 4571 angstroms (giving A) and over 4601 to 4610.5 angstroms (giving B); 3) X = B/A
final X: 1.1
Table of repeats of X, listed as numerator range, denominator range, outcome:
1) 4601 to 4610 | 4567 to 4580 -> 1.08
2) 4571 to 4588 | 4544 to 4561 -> 1.03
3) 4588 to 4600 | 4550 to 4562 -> 1.06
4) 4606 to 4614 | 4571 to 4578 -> 1.08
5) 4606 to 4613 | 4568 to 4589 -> 1.11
